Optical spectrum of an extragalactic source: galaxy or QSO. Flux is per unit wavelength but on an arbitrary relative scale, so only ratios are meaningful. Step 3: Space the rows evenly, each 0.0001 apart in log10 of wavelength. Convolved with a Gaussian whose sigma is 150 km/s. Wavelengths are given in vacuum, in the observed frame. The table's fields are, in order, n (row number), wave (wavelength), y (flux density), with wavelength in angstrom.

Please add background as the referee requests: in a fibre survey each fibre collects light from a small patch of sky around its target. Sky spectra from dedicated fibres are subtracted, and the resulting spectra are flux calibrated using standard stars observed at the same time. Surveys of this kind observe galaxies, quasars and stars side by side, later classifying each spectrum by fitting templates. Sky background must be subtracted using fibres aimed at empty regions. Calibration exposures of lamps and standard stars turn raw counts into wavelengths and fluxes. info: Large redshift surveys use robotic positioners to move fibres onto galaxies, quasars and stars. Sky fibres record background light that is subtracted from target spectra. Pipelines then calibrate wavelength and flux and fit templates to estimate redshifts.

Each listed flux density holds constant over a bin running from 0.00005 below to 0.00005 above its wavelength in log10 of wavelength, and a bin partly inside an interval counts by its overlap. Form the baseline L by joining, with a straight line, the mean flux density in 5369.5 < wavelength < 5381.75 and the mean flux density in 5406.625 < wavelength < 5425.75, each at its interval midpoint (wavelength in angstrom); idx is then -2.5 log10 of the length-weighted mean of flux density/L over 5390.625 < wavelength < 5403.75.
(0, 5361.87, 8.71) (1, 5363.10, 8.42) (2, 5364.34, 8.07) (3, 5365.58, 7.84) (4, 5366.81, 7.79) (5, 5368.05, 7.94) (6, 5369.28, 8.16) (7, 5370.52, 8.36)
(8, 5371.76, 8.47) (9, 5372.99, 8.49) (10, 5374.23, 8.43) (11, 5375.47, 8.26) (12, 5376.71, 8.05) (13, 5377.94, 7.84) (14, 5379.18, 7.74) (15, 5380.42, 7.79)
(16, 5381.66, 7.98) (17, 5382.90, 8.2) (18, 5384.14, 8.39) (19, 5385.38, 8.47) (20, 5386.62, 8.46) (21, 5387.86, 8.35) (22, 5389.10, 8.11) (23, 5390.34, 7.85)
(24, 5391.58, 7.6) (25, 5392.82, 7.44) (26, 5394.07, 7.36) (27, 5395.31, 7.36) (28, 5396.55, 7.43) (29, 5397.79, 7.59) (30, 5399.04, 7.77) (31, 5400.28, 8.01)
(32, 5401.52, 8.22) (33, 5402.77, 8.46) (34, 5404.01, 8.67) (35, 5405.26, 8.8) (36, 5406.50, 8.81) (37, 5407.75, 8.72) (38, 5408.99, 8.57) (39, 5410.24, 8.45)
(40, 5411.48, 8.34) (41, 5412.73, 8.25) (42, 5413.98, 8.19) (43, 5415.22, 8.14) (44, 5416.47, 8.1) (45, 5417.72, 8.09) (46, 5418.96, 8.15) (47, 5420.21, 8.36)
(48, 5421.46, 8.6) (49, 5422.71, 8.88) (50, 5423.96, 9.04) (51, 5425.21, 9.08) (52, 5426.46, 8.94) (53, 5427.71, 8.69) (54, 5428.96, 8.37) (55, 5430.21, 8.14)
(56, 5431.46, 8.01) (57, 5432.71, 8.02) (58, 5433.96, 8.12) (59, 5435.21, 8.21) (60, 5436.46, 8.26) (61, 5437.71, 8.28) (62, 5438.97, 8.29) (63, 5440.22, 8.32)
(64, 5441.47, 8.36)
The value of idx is 0.08 mag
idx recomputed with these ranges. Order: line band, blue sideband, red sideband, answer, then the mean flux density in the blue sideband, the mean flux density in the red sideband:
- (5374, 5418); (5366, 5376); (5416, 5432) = 0.03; 8.23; 8.5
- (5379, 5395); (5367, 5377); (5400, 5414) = 0.05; 8.25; 8.48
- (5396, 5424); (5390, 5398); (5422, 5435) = -0.05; 7.51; 8.52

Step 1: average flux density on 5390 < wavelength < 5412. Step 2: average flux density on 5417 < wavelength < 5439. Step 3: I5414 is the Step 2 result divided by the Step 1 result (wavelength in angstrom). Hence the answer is 1.04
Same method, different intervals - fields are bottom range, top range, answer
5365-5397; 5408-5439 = 1.05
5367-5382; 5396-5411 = 1.02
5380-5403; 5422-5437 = 1.07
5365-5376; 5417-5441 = 1.03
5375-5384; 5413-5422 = 1.03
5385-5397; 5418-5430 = 1.10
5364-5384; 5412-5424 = 1.03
